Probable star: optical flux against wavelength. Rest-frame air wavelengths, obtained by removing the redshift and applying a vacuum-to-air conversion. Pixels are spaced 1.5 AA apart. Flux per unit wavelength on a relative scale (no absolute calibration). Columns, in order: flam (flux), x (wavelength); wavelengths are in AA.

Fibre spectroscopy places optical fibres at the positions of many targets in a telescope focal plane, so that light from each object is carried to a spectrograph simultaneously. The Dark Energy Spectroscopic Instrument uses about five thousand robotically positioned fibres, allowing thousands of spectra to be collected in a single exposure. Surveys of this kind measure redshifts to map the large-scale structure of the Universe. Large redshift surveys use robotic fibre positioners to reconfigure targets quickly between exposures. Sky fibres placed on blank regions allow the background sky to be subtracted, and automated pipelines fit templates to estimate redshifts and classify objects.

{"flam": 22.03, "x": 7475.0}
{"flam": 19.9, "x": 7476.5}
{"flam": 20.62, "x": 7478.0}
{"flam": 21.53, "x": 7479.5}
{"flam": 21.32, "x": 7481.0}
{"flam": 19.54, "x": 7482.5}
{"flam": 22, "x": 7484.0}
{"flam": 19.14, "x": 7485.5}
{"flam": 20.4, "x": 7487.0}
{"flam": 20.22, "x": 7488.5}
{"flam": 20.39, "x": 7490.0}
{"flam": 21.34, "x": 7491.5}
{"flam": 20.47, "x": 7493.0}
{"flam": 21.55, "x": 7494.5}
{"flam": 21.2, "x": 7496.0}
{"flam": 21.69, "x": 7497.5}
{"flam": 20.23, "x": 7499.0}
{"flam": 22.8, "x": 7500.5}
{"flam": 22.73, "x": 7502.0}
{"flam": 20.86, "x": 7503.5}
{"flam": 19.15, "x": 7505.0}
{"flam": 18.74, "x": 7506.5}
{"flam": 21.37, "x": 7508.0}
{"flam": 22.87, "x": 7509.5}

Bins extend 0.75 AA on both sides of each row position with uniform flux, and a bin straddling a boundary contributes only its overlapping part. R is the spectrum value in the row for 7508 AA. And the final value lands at 21.37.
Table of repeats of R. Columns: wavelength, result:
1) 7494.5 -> 21.55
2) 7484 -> 22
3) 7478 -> 20.62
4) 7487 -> 20.4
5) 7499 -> 20.23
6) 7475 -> 22.03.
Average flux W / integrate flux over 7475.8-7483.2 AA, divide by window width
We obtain 20.6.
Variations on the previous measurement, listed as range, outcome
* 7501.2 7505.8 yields 20.9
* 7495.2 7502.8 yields 21.7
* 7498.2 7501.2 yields 21.5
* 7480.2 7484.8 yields 20.9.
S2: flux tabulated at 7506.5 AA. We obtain 18.74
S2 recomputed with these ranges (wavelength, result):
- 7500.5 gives 22.8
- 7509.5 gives 22.87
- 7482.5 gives 19.54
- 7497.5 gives 21.69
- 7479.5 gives 21.53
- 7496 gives 21.2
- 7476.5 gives 19.9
